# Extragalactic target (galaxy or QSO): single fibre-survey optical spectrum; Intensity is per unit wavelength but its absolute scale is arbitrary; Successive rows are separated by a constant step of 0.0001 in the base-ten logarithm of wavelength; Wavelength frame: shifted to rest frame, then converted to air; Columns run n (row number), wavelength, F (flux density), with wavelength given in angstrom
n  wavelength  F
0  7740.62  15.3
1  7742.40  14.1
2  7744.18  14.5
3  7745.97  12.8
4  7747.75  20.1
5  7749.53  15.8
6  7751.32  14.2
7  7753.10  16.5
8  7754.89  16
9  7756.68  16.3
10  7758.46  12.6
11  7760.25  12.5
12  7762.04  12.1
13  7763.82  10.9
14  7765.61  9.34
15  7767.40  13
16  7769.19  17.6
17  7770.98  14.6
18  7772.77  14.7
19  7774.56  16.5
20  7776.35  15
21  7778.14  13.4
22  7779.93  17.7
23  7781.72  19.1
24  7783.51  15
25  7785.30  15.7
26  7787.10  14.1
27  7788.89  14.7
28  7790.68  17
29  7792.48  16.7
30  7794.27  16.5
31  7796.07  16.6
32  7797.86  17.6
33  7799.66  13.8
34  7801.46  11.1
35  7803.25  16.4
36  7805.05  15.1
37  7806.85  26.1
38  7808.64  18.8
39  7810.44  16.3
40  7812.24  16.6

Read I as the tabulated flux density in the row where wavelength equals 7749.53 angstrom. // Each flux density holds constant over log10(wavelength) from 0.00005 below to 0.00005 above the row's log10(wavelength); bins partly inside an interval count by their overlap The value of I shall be 15.8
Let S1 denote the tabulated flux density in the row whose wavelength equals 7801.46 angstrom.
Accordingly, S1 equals 11.1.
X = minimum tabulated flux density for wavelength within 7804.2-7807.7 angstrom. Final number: 15.1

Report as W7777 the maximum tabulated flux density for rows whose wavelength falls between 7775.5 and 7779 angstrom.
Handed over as 15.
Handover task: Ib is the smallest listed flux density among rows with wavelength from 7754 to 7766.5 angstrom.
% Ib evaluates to 9.34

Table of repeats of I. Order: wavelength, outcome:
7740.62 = 15.3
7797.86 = 17.6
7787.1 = 14.1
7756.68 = 16.3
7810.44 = 16.3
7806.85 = 26.1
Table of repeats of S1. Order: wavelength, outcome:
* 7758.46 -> 12.6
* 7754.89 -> 16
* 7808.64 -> 18.8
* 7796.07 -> 16.6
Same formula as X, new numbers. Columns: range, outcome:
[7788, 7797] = 14.7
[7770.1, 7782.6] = 13.4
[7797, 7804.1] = 11.1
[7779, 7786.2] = 15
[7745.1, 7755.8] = 12.8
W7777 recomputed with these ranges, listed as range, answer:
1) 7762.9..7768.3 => 13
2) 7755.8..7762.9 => 16.3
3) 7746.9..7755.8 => 20.1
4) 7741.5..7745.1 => 14.5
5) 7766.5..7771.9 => 17.6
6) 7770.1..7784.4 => 19.1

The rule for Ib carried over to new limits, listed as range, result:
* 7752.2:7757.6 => 16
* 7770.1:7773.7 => 14.6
